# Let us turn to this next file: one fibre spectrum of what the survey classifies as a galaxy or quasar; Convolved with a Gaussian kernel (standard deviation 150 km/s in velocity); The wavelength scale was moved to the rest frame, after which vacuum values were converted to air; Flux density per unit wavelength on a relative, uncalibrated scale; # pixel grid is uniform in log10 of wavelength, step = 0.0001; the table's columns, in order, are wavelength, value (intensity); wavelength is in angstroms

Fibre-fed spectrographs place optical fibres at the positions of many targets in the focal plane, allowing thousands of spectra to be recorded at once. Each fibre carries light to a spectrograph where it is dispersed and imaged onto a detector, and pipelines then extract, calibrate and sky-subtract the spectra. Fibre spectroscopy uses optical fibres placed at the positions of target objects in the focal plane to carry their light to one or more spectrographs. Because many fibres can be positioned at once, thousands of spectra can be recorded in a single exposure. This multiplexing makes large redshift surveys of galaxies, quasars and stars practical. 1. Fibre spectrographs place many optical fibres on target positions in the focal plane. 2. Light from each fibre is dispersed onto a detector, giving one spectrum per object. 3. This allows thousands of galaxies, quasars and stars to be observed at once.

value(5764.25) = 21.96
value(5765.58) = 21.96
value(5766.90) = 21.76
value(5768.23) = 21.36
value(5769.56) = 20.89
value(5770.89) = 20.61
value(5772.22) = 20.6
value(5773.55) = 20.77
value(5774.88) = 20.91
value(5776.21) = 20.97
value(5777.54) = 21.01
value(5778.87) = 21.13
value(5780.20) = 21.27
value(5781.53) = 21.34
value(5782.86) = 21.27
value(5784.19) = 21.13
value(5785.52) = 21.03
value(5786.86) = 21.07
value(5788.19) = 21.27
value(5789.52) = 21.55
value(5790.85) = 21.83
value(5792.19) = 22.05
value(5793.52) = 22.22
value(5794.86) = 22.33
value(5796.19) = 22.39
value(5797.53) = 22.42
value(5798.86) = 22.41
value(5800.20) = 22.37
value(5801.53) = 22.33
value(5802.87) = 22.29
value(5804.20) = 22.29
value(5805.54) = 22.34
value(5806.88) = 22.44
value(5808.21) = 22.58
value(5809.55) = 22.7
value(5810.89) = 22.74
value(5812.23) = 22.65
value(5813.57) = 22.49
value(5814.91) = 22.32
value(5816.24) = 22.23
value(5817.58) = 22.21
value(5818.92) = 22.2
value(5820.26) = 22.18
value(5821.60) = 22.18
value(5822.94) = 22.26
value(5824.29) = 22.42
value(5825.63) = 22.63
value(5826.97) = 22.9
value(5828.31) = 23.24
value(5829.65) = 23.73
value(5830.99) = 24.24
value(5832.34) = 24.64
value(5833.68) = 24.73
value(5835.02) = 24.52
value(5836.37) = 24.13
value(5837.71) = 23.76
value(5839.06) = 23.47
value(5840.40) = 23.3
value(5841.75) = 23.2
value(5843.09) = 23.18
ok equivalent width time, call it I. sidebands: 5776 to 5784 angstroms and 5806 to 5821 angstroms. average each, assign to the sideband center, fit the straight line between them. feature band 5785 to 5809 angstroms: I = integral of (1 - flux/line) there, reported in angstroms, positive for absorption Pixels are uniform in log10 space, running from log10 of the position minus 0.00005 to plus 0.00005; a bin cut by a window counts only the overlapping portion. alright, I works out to -0.28 angstroms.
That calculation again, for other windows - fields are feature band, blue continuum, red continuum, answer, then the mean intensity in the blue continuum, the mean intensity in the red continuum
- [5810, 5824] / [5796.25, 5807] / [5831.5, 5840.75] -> 0.5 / 22.4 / 24.1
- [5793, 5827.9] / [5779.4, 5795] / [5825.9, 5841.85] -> 0.4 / 21.5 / 23.8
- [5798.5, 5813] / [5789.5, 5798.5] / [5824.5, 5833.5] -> 0.1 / 22.2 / 23.6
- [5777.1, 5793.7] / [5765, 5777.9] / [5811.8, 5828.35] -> 0.1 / 21.1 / 22.4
